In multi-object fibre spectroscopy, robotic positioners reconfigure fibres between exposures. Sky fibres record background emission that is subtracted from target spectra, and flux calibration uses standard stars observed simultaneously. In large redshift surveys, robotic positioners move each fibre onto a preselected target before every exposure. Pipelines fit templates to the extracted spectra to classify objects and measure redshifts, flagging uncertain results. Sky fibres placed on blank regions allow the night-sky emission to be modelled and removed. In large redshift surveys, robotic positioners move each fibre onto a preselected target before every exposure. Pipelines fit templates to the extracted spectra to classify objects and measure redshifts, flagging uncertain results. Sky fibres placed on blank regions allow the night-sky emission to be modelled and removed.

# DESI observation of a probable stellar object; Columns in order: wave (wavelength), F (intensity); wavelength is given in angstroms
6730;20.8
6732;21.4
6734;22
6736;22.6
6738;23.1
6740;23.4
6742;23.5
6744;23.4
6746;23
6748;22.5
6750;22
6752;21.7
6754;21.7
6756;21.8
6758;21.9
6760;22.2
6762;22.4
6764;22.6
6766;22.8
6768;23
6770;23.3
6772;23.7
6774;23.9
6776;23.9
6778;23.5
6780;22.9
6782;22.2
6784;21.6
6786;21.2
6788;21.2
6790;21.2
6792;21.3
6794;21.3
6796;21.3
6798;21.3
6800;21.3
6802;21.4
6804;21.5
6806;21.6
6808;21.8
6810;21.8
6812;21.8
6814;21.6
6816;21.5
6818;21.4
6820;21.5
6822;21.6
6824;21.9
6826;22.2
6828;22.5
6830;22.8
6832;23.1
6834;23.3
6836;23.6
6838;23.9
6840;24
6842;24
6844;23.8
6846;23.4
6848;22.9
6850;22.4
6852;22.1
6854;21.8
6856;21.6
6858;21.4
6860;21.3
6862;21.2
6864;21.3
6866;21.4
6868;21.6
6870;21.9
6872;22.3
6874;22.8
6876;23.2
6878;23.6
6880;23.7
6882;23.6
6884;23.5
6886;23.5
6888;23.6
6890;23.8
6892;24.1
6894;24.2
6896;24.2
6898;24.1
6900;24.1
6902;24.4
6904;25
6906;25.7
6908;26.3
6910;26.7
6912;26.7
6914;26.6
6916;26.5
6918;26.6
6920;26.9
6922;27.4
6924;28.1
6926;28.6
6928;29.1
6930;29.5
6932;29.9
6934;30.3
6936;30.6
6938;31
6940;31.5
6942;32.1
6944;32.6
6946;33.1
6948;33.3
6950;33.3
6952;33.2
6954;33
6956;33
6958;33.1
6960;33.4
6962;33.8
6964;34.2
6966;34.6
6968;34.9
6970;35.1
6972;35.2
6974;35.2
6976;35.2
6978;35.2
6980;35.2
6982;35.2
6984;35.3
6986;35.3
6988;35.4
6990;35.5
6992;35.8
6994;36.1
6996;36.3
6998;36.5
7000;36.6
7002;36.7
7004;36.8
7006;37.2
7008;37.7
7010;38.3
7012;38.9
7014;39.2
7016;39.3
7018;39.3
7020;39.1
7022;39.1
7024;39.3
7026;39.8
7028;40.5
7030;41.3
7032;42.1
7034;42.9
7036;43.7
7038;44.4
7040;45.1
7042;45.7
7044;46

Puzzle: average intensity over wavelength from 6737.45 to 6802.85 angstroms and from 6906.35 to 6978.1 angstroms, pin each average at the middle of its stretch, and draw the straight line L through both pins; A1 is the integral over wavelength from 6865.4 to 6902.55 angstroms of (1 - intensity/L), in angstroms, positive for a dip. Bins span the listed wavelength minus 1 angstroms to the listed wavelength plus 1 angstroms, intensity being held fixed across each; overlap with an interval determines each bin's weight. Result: 6.4 angstroms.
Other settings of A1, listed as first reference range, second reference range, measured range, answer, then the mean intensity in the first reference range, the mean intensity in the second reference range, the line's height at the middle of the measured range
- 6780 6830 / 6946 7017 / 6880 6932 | 6.7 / 21.6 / 35.5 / 29.6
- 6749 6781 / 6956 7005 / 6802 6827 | 3.8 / 22.7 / 35.2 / 25.6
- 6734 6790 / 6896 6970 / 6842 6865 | 3.7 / 22.6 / 29.8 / 26.5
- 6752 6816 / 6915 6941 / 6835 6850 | 0.8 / 22.1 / 28.9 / 24.9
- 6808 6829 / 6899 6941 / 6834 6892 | 3.7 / 21.8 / 27.7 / 24.4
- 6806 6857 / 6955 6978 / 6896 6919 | 2.8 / 22.5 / 34.4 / 29.2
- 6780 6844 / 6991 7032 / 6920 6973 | 1.7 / 22.1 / 38.3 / 33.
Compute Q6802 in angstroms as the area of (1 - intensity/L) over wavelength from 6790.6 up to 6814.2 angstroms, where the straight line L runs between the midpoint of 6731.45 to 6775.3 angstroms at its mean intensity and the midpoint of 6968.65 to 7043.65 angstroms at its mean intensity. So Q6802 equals 3.9 angstroms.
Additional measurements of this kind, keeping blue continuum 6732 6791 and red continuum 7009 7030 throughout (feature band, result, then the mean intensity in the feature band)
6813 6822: 1.6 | 21.5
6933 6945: 1.0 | 31.4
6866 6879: 3.2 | 22.5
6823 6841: 2.7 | 23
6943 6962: 1.0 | 33.1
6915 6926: 1.9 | 27.2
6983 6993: 0.5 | 35.5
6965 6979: 0.5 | 35.1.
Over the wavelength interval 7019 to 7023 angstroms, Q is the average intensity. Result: 39.1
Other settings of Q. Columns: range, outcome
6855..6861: 21.4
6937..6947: 32.1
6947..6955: 33.2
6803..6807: 21.6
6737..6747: 23.3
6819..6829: 21.9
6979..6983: 35.2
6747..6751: 22.2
